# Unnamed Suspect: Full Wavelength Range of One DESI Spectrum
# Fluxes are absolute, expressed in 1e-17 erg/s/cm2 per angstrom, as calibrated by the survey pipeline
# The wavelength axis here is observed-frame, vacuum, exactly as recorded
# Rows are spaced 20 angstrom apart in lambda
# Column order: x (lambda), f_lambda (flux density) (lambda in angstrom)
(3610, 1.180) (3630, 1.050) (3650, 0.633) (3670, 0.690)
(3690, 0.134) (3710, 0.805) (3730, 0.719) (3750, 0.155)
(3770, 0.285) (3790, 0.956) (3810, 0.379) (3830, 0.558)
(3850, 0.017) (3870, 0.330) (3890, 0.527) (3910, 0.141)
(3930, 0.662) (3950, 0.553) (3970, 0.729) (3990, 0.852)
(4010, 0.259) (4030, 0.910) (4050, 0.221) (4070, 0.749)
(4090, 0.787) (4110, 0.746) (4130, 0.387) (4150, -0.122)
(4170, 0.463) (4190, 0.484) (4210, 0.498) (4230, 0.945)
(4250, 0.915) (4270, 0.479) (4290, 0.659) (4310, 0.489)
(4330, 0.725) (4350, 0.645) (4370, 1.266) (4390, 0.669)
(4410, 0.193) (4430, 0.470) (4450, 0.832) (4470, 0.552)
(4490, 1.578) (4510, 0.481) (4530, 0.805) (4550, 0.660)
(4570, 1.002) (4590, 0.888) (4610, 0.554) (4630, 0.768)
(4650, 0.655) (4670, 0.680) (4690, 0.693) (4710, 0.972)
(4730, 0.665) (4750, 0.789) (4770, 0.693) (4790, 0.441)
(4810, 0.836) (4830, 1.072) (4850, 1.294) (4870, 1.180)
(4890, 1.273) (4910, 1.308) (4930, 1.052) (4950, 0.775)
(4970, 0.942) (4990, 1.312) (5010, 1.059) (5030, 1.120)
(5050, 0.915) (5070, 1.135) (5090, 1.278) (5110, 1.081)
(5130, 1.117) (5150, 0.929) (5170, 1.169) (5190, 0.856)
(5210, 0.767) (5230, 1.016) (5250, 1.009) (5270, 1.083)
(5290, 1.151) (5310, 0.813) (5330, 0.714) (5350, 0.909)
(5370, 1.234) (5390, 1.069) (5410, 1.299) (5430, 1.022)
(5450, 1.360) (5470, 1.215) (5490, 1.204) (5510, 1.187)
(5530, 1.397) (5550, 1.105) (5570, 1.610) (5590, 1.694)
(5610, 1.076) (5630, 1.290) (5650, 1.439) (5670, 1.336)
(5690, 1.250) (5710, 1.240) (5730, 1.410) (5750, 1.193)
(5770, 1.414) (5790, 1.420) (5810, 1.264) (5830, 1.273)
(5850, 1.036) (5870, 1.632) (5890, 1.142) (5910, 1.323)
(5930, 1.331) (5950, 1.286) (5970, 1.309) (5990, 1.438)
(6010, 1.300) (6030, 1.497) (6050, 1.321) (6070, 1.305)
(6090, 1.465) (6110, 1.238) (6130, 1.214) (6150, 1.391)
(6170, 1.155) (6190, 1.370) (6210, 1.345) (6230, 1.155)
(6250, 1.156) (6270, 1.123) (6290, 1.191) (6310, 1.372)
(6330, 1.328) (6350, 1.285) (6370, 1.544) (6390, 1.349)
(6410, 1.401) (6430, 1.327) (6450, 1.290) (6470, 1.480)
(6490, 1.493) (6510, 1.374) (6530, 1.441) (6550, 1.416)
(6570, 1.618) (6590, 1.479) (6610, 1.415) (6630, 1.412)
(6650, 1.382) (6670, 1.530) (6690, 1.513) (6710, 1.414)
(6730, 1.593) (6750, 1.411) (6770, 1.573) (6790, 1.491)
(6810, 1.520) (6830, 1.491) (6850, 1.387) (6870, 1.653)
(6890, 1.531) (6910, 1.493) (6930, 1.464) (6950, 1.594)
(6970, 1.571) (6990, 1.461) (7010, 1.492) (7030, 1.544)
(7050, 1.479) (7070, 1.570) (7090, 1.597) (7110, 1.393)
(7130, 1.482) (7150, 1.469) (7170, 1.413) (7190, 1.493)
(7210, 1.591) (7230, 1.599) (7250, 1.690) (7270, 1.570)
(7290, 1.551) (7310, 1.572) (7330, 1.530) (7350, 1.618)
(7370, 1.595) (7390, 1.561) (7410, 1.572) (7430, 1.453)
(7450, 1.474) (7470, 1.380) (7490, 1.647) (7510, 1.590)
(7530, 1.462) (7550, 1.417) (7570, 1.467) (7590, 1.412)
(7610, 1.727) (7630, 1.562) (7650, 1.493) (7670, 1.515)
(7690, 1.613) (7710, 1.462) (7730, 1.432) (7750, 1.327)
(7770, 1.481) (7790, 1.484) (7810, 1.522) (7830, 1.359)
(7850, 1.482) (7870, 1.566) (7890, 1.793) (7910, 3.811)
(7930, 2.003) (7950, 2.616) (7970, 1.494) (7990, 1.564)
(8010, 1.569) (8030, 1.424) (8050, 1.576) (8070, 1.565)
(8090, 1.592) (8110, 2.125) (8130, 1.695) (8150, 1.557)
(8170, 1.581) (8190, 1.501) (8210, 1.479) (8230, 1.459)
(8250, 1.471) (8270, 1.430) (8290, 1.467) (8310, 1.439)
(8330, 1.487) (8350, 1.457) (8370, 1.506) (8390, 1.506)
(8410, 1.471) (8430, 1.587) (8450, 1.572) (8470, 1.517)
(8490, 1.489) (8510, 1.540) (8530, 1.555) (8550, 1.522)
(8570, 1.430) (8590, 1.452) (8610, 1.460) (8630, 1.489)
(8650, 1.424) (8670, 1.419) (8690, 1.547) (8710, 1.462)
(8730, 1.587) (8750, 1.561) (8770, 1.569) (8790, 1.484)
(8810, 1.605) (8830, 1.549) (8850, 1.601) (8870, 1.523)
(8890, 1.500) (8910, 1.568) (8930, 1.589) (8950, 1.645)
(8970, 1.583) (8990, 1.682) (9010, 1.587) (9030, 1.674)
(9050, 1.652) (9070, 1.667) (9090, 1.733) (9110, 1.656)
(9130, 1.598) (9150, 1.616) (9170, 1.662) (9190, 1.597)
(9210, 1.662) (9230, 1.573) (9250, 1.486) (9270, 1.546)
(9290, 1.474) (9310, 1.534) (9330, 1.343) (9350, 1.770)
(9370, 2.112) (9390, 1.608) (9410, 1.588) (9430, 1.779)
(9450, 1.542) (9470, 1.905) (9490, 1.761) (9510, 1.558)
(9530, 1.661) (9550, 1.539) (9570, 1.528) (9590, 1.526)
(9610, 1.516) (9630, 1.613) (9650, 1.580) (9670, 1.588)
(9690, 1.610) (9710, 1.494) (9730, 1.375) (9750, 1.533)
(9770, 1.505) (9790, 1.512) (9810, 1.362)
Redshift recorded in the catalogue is 0.206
